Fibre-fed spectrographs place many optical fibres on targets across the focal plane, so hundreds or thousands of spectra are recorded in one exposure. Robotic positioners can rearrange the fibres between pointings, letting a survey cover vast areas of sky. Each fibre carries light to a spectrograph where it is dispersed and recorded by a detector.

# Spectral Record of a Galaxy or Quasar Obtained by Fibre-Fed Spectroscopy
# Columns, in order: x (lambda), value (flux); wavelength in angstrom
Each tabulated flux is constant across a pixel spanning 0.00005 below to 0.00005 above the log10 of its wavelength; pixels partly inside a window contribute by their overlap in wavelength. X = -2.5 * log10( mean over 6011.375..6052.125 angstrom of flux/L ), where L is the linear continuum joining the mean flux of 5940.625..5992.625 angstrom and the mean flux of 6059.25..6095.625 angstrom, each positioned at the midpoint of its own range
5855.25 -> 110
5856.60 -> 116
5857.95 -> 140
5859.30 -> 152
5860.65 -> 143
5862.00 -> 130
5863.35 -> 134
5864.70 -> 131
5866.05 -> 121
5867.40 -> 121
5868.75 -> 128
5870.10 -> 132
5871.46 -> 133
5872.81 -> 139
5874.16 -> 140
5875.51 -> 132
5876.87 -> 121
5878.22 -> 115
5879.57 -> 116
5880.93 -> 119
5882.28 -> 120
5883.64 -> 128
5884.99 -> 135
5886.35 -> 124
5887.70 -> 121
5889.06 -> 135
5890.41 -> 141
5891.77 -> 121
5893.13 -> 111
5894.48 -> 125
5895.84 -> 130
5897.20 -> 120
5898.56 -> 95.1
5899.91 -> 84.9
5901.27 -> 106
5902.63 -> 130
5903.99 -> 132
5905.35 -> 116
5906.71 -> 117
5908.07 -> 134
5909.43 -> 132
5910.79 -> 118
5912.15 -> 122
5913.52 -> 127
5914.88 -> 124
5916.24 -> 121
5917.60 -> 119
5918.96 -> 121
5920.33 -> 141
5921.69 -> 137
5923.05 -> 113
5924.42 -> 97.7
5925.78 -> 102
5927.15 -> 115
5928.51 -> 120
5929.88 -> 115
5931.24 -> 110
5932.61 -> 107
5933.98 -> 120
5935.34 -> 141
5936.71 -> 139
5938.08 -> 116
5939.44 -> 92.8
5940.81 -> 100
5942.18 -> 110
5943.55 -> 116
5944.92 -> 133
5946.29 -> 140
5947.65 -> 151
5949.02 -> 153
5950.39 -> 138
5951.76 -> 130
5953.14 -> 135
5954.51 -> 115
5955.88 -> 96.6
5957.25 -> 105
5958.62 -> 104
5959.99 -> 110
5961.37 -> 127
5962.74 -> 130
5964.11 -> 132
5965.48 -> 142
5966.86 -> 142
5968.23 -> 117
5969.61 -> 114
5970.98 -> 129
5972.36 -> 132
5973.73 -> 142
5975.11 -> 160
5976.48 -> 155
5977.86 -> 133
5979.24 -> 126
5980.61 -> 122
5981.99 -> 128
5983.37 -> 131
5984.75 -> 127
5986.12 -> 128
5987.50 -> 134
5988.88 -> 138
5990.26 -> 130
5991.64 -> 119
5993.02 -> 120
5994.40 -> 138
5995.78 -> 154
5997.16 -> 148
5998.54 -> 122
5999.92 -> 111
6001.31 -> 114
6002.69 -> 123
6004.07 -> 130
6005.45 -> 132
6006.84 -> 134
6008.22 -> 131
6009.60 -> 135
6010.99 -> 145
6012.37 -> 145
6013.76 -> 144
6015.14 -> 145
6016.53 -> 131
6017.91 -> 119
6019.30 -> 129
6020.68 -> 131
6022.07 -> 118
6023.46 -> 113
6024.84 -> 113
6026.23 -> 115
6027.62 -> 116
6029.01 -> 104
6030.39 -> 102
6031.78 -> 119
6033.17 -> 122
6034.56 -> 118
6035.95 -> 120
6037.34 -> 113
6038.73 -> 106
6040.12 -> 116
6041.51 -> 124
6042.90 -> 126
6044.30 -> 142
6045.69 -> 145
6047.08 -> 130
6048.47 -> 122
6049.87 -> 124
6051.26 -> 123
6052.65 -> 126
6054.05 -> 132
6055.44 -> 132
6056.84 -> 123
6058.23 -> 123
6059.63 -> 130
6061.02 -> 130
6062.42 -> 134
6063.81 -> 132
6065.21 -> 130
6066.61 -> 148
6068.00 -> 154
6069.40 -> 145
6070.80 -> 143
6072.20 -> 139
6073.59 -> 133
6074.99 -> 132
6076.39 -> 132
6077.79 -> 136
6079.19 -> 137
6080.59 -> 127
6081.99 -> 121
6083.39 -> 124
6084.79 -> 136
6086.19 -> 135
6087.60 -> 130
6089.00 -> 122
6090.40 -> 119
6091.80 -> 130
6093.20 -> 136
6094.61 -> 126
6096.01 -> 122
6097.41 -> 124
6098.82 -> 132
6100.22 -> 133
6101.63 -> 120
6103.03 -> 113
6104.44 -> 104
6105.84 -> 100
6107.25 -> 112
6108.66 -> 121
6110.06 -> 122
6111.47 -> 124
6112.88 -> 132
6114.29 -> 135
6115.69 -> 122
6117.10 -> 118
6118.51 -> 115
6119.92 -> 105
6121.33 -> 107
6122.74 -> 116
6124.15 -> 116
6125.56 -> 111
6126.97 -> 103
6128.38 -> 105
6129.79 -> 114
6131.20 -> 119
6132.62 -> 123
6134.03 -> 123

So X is 0.066 mag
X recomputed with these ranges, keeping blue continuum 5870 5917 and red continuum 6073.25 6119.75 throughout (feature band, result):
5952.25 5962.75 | 0.083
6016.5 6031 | 0.065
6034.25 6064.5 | -0.015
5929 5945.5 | 0.063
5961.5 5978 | -0.098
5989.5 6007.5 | -0.042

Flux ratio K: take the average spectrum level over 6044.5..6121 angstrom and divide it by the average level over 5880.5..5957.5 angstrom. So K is 1.1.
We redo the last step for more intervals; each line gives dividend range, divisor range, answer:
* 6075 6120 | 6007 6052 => 1.00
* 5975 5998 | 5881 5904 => 1.11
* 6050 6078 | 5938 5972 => 1.08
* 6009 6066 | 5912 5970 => 1.03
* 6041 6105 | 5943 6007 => 1.00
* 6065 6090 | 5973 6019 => 1.01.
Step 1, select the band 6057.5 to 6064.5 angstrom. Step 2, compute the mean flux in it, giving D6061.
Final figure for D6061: 130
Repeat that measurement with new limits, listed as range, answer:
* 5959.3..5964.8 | 125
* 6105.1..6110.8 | 114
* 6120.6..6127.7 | 111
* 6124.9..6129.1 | 106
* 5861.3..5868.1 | 128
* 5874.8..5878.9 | 123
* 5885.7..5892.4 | 129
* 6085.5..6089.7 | 129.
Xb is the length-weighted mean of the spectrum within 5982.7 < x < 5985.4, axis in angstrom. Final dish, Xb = 129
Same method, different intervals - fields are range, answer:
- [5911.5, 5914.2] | 124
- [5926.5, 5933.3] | 113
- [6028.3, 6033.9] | 112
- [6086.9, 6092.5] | 125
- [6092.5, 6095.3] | 131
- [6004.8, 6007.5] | 133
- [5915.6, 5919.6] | 120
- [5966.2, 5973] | 127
